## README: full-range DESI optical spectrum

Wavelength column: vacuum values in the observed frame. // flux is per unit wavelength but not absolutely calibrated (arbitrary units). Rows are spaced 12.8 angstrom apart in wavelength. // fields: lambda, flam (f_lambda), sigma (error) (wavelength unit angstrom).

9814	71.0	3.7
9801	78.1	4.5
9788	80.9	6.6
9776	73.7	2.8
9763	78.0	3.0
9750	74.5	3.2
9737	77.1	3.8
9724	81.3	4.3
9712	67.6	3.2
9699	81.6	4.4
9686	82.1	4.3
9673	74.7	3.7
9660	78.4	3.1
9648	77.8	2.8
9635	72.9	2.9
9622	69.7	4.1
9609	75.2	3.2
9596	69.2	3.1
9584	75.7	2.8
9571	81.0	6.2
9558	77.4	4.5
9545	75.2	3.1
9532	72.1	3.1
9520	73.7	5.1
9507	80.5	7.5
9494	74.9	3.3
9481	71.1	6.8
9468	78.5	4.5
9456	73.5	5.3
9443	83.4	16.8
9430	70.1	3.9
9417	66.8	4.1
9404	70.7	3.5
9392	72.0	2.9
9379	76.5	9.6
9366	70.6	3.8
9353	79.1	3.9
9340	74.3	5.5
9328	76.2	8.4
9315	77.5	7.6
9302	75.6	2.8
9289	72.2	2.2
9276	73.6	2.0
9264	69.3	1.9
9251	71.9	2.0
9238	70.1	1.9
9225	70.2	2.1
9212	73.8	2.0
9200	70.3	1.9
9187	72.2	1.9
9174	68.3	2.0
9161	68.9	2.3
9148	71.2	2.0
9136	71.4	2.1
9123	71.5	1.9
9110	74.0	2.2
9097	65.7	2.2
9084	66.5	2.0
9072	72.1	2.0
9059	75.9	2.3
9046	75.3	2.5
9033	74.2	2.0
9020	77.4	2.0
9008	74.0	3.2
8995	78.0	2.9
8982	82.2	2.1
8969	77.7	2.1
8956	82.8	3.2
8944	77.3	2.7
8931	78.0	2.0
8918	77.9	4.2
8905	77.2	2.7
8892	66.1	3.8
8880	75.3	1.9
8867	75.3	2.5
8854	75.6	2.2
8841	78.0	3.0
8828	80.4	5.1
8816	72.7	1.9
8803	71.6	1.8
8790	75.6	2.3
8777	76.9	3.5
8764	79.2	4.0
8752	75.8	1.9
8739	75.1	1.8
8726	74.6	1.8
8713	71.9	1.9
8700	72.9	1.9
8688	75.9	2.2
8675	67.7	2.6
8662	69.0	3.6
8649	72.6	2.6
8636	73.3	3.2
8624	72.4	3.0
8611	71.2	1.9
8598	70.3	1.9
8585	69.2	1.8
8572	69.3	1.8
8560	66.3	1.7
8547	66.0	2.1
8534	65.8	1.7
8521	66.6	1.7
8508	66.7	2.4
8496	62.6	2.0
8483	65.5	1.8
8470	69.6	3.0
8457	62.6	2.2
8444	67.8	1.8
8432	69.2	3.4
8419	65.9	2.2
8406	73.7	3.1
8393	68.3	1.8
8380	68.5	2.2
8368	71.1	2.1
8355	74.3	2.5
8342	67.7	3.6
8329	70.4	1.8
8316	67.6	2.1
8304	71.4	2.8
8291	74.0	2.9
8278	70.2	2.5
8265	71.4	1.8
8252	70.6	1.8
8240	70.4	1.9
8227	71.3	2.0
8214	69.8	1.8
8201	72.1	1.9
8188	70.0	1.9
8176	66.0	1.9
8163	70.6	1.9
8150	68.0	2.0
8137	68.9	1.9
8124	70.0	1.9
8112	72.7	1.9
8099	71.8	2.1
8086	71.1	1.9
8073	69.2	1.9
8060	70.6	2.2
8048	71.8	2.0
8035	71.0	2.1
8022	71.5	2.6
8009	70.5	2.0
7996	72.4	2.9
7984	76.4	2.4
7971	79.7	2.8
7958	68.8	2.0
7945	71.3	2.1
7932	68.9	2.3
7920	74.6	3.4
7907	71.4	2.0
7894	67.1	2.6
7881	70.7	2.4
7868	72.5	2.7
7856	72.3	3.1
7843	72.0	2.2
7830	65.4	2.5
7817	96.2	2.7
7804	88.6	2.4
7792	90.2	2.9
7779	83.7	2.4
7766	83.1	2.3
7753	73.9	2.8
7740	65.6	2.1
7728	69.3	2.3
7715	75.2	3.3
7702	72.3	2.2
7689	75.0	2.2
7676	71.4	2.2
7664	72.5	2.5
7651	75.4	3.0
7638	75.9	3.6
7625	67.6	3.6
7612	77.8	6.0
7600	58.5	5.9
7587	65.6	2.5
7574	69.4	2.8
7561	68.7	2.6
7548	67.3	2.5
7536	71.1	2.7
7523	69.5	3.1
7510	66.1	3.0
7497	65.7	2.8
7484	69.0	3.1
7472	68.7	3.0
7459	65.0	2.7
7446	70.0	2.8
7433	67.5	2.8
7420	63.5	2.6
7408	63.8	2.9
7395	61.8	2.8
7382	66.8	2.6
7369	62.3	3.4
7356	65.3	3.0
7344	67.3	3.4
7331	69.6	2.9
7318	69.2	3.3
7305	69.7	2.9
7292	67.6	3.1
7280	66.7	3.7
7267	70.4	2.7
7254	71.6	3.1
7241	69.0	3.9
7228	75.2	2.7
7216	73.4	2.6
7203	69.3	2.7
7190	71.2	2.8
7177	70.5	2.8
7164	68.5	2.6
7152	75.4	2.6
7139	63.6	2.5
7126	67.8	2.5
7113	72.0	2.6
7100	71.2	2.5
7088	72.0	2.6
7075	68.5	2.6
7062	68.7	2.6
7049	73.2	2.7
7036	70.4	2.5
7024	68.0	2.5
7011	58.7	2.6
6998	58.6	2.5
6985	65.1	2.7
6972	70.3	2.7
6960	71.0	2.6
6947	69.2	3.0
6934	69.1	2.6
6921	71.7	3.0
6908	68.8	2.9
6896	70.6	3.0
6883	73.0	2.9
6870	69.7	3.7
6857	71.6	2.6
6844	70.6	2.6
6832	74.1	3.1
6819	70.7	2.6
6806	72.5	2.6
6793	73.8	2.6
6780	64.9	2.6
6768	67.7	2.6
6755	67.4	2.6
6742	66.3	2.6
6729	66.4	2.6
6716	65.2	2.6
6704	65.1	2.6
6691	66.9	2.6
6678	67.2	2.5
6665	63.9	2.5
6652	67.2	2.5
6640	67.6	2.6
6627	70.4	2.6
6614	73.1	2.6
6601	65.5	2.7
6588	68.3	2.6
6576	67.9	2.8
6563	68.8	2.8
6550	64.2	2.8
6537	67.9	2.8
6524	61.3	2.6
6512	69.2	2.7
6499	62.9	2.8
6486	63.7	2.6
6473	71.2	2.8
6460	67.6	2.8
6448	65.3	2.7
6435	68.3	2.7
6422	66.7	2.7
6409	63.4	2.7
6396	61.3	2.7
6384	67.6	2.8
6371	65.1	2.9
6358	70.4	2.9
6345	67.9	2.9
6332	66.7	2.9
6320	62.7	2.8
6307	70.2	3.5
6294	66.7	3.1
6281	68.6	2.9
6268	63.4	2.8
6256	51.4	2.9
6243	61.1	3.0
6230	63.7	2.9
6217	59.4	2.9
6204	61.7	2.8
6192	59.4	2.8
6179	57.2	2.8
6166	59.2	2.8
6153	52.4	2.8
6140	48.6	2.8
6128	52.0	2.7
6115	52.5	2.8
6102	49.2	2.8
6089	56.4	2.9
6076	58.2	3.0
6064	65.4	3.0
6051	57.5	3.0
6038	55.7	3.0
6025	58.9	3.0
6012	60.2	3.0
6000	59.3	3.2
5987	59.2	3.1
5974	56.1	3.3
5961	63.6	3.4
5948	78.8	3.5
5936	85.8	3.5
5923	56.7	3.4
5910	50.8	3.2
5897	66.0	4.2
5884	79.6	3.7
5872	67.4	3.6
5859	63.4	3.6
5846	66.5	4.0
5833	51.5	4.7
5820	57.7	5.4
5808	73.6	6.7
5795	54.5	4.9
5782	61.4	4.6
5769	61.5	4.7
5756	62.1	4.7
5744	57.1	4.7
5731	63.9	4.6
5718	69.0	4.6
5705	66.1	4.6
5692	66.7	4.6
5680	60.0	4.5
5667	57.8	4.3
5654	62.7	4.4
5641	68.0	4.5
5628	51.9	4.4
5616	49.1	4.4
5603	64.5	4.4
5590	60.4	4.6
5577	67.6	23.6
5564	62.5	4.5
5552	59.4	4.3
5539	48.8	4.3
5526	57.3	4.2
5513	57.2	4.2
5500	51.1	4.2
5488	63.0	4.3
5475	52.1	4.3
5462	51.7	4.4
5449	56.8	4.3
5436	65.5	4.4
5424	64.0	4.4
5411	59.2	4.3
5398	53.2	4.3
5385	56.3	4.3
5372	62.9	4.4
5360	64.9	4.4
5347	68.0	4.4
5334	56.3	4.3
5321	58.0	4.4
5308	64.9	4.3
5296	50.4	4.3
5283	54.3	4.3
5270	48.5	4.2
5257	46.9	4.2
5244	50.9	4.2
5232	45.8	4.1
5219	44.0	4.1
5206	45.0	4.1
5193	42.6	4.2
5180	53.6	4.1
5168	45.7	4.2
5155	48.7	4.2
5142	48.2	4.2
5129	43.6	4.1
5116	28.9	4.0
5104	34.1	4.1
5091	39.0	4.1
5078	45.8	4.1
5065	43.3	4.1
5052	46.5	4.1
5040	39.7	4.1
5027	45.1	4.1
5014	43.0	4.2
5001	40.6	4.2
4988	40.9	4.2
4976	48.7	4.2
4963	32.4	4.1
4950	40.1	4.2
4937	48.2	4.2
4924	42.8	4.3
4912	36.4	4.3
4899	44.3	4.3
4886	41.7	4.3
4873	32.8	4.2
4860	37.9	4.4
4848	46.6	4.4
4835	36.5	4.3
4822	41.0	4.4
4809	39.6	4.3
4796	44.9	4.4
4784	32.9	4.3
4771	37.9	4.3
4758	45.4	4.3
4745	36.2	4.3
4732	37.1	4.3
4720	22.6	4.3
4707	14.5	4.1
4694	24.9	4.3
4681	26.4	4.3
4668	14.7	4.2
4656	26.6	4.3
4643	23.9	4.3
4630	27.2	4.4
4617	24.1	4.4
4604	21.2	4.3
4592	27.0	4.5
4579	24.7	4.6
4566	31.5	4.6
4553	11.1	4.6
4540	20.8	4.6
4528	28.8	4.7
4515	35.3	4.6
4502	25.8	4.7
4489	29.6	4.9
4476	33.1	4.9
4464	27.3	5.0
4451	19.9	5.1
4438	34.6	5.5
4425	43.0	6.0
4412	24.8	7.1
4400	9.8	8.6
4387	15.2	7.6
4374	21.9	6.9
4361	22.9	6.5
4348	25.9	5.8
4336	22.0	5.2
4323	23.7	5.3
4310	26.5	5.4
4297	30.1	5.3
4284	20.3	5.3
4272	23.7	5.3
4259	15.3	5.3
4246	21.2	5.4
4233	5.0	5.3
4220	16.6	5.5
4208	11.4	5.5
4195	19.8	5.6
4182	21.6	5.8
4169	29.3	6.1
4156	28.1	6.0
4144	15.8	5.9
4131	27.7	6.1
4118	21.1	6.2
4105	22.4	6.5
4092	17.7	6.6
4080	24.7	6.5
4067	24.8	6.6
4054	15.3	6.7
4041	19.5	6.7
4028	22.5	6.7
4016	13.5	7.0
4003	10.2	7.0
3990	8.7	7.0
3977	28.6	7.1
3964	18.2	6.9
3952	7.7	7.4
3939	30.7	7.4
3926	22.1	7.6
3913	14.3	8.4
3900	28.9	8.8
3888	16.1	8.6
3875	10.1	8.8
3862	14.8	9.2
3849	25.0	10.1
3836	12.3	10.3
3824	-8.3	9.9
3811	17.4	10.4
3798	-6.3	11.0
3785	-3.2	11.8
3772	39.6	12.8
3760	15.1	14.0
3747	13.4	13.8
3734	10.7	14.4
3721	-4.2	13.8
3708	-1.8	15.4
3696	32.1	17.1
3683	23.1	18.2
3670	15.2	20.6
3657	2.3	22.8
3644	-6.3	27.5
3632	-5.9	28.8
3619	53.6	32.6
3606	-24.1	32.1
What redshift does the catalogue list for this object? 0.19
